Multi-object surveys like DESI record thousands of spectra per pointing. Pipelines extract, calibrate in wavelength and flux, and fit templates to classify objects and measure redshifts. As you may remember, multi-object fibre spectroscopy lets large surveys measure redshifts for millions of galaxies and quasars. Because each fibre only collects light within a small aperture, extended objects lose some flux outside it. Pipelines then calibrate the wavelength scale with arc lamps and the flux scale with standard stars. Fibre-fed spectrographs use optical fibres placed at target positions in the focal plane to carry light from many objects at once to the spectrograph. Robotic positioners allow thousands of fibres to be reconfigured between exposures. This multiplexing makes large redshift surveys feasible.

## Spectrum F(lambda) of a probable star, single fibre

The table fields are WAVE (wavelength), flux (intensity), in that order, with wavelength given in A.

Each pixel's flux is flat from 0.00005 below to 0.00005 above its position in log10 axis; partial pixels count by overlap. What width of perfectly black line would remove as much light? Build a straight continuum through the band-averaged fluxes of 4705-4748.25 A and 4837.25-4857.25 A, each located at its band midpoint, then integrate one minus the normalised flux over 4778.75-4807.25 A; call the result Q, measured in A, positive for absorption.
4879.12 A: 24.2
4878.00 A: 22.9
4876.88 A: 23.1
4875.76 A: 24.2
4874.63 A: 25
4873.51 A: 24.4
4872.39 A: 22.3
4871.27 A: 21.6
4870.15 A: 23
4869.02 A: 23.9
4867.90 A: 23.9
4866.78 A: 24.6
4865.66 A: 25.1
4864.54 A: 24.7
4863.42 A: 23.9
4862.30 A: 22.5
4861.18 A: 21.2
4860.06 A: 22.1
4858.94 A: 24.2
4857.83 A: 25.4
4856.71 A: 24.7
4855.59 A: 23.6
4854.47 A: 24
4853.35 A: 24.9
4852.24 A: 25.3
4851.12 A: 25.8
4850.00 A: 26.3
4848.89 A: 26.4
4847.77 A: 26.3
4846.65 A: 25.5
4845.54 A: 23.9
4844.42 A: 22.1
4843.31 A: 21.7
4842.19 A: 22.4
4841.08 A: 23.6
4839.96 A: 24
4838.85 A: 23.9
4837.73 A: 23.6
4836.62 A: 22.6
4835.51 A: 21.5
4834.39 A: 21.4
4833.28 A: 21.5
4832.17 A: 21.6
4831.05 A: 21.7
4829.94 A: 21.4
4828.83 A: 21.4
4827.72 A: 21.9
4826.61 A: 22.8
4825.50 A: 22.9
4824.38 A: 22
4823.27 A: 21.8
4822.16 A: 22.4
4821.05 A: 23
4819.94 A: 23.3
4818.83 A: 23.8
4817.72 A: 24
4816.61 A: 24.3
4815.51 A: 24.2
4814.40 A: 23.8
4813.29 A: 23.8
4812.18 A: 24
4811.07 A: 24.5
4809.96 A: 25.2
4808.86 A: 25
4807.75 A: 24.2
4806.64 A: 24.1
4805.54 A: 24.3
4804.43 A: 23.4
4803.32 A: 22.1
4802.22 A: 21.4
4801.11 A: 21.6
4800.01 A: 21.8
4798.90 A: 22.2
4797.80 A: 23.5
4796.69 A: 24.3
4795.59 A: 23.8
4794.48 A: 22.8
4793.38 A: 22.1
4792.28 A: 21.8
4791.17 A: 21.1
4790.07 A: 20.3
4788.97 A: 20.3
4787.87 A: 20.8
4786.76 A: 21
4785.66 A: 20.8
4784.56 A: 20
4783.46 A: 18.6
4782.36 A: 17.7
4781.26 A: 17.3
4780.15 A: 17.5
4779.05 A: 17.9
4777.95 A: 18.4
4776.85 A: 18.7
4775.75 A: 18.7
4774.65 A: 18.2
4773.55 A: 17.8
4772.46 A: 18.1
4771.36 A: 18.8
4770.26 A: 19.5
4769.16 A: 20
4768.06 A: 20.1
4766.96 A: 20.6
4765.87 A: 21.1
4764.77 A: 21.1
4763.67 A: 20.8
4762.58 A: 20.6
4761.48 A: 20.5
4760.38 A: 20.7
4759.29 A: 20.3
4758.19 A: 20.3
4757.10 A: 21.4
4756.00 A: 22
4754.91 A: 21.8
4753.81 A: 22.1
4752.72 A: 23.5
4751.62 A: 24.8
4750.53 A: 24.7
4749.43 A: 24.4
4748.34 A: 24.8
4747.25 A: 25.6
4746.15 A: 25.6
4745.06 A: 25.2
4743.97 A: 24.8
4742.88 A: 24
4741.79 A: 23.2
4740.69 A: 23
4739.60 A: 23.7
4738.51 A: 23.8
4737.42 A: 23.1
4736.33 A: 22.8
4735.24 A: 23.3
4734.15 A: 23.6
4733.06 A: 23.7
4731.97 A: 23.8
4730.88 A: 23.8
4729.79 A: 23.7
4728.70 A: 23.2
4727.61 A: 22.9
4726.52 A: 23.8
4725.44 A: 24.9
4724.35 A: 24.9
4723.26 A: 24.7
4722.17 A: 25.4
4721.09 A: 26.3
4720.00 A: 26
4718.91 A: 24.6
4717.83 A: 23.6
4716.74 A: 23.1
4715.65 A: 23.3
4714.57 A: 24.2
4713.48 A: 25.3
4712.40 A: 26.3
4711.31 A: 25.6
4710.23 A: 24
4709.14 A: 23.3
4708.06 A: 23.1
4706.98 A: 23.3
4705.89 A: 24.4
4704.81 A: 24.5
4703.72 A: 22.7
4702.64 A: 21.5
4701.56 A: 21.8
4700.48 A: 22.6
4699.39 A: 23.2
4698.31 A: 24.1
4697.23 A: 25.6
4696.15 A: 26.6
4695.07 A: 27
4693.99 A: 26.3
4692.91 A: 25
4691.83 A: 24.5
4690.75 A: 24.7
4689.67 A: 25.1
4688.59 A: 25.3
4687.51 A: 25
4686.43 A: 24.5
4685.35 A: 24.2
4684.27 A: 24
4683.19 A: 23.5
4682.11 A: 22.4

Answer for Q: 3.5 A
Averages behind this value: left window 24.2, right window 24.3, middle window 21.3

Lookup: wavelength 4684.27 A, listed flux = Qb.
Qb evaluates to 24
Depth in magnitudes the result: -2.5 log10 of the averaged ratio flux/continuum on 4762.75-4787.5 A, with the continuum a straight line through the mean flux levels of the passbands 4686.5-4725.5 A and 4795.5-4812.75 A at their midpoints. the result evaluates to 0.23 mag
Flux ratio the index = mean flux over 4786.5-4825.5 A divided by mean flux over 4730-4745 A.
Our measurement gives 1.0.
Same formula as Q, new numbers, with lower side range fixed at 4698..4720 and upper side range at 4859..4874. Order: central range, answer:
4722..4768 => 1.14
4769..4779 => 2.12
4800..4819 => -0.15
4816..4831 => 0.51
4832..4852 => -0.19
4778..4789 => 2.08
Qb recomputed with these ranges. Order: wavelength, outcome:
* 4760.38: 20.7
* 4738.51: 23.8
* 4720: 26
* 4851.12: 25.8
